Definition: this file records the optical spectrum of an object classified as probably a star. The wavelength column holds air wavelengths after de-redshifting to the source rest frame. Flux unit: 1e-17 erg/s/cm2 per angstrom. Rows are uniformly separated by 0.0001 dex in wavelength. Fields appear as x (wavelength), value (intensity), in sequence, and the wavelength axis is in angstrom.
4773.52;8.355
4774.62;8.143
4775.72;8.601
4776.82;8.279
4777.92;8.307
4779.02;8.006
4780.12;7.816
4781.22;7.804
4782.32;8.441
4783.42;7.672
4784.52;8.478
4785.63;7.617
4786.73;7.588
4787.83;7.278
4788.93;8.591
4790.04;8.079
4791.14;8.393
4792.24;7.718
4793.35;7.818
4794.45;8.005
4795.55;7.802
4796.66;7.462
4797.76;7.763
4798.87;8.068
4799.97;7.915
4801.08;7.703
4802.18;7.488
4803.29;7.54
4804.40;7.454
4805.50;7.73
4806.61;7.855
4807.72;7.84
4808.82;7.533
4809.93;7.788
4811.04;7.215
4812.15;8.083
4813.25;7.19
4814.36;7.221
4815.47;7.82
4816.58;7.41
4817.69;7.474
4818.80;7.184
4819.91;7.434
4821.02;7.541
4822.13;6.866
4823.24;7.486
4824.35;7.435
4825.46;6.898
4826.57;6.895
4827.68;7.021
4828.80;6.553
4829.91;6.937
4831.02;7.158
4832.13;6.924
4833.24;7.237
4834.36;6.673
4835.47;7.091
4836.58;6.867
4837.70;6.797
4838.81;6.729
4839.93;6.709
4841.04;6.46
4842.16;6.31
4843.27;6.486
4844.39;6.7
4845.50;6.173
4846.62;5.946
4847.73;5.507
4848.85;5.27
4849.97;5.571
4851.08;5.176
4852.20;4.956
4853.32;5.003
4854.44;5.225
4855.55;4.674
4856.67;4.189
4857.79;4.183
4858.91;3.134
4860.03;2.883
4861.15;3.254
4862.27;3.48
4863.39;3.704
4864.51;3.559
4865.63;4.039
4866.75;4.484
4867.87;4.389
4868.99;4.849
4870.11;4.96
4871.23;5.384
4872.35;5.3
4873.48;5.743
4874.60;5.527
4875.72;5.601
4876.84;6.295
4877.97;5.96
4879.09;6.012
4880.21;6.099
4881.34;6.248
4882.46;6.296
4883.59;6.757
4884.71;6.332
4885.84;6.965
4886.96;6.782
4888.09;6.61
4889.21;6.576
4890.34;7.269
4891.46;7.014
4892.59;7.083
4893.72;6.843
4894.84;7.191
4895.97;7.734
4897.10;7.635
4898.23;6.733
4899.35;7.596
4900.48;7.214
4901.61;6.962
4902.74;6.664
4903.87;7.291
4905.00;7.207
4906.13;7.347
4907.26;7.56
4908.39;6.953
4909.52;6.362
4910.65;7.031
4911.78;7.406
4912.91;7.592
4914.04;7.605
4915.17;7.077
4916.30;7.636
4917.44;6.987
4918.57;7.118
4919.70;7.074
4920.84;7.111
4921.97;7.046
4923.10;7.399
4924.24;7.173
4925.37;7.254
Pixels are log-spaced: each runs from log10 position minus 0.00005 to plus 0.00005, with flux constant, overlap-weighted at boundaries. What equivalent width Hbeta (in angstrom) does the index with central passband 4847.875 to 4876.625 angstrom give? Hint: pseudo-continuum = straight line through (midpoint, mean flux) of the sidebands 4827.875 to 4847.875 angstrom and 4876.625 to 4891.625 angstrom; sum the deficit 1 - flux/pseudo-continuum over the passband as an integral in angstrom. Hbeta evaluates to 8.6 angstrom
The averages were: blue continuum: 6.66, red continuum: 6.51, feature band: 4.62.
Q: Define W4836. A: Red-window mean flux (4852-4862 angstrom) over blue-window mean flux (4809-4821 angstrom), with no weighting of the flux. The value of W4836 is 0.55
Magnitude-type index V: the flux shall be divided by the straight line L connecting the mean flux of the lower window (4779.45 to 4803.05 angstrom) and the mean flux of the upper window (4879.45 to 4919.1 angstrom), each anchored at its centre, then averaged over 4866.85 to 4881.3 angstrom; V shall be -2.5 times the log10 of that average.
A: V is 0.294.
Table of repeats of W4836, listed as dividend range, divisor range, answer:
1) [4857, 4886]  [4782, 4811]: 0.64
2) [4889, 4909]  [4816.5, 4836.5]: 1.01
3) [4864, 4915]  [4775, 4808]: 0.81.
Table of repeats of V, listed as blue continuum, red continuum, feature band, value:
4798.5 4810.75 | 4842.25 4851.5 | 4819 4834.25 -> -0.053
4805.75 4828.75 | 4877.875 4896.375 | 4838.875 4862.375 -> 0.341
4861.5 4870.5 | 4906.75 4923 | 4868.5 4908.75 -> -0.186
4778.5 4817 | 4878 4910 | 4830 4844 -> 0.096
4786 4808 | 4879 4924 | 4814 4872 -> 0.262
